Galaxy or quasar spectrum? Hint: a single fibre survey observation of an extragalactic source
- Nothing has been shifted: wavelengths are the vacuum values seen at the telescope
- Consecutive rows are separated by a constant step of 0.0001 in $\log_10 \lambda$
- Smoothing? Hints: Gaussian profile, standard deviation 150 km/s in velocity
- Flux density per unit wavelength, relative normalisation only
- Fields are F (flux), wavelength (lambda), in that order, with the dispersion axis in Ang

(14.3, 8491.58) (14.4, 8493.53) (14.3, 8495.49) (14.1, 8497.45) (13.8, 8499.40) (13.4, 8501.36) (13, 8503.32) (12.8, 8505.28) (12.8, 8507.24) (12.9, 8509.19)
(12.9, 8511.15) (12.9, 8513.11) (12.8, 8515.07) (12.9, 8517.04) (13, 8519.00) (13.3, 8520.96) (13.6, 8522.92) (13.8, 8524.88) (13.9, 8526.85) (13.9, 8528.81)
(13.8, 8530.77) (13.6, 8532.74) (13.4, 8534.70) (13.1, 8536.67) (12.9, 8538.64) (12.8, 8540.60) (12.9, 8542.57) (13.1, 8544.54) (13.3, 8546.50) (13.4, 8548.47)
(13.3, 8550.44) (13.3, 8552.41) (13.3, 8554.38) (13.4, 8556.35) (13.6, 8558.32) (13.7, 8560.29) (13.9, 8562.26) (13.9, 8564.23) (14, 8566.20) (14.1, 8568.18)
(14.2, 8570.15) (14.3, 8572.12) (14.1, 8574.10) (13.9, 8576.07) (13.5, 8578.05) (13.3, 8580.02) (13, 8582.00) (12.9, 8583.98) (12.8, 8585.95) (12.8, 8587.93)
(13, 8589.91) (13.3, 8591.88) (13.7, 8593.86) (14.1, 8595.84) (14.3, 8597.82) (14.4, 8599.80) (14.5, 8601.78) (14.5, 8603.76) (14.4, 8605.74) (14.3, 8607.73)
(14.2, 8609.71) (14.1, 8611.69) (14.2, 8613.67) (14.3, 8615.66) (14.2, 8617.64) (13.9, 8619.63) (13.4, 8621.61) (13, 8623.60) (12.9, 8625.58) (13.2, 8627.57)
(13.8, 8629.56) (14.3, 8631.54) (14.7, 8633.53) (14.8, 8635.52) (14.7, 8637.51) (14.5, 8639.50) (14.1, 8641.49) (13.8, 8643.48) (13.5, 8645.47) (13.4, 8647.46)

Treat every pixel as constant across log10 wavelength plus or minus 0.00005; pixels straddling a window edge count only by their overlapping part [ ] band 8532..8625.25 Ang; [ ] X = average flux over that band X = 13.6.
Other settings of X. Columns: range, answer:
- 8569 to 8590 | 13.5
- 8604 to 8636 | 14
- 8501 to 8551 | 13.2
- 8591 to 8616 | 14.2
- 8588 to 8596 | 13.4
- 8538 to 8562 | 13.3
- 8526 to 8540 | 13.5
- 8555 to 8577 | 13.9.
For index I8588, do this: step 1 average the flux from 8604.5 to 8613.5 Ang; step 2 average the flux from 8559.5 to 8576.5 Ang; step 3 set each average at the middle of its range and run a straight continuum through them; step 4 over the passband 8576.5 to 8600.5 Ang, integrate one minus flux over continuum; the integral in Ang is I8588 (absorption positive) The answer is 1.2 Ang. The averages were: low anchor 14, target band 13.4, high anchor 14.3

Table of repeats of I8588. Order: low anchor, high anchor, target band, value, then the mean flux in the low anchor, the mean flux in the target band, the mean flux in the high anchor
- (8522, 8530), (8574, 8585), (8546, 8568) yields 0.0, 13.8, 13.6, 13.4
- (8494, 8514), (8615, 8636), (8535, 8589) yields 0.5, 13.3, 13.4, 13.8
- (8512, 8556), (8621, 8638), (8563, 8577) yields -0.6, 13.3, 14.1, 13.8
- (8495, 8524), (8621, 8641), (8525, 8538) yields -0.3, 13.2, 13.6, 13.9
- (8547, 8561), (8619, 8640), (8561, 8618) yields -0.9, 13.4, 13.9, 13.9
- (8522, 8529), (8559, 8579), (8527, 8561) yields 1.2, 13.8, 13.4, 14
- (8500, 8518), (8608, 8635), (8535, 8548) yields 0.2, 12.9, 13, 13.9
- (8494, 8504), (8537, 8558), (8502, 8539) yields 0.7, 13.8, 13.2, 13.2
